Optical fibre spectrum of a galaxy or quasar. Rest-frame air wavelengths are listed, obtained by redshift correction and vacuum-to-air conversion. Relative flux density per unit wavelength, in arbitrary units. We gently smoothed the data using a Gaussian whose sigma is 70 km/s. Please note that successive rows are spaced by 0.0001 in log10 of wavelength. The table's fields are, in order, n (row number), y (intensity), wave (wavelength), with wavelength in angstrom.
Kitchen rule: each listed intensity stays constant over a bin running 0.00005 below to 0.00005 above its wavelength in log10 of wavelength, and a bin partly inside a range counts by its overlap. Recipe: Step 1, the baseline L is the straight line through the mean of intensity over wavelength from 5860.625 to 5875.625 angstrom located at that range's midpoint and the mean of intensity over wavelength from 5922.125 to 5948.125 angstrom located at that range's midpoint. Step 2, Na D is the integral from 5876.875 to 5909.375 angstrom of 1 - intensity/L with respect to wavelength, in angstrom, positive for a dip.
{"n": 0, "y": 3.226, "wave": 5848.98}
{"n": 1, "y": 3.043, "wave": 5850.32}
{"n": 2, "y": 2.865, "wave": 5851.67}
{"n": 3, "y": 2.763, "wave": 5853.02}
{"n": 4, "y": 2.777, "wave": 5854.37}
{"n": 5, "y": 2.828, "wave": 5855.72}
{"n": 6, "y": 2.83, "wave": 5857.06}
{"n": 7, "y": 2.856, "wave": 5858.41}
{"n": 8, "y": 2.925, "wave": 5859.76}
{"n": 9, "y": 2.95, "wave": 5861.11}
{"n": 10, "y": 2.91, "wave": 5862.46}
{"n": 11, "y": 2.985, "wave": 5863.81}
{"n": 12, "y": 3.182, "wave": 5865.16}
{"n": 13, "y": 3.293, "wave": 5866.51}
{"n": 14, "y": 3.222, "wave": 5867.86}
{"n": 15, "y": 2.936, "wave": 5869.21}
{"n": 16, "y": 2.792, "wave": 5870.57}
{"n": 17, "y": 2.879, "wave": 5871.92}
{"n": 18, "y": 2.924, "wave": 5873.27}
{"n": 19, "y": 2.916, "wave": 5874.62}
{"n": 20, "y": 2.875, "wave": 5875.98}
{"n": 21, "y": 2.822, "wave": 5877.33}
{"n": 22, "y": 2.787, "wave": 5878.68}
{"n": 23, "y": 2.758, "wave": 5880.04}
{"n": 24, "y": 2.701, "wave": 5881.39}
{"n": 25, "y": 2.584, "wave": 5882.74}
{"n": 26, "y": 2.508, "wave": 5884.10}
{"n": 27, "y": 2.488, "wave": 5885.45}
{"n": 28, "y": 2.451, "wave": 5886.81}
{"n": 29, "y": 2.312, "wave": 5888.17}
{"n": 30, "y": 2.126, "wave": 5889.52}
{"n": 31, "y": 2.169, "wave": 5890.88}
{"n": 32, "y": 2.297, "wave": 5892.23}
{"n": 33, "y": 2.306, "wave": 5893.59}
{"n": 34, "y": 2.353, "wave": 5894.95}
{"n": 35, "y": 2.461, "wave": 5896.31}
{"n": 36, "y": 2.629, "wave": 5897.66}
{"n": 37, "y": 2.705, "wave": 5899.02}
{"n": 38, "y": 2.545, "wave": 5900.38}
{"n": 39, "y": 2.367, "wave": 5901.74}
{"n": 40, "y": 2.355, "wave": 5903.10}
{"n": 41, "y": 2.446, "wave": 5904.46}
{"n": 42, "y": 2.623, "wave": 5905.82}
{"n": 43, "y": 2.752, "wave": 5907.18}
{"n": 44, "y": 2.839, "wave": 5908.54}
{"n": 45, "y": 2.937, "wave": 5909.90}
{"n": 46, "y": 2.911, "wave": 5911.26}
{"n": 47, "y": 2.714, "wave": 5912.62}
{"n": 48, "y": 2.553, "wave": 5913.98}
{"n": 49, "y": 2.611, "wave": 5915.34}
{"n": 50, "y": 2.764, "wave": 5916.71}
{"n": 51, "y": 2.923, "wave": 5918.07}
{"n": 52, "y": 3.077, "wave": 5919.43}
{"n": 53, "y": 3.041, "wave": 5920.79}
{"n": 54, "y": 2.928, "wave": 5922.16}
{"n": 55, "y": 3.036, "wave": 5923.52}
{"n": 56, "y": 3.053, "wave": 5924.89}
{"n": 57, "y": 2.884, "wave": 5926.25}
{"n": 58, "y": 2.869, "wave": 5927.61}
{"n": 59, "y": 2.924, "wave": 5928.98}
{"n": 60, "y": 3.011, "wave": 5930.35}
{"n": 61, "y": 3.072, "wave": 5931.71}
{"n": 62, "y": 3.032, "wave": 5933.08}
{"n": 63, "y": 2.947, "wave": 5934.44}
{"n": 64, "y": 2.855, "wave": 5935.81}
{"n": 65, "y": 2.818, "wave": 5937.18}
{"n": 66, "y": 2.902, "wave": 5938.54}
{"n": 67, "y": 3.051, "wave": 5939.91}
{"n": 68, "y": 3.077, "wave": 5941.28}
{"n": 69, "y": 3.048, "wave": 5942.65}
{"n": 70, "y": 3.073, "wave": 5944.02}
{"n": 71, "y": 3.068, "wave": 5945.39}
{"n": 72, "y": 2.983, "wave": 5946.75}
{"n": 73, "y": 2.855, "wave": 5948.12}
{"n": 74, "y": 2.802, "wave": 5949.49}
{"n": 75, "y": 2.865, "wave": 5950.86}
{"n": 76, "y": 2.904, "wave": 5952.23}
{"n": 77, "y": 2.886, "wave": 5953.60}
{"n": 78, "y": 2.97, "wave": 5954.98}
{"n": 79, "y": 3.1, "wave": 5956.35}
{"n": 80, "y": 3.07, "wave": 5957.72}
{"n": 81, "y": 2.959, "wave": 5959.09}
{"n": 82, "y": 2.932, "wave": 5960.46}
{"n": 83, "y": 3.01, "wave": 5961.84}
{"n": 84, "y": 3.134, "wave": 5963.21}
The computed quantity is 5.1 angstrom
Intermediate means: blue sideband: 3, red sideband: 2.98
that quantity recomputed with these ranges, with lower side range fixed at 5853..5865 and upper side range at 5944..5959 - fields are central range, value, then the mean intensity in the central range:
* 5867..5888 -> 1.0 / 2.77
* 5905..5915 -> 0.6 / 2.75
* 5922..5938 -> -0.1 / 2.95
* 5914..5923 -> 0.2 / 2.87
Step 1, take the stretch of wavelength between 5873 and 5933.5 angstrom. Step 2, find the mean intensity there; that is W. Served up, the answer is 2.7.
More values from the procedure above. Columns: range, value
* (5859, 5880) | 2.95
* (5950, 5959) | 2.96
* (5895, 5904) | 2.5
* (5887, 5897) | 2.3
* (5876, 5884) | 2.73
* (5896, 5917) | 2.64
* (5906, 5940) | 2.89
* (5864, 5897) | 2.68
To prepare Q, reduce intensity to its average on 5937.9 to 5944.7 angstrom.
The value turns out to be 3.03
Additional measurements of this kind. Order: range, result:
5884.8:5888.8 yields 2.41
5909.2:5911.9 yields 2.93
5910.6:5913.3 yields 2.81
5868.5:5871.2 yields 2.86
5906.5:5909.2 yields 2.8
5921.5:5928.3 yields 2.95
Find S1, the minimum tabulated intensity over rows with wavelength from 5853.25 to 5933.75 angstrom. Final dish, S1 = 2.126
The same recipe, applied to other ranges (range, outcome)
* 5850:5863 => 2.763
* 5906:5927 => 2.553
